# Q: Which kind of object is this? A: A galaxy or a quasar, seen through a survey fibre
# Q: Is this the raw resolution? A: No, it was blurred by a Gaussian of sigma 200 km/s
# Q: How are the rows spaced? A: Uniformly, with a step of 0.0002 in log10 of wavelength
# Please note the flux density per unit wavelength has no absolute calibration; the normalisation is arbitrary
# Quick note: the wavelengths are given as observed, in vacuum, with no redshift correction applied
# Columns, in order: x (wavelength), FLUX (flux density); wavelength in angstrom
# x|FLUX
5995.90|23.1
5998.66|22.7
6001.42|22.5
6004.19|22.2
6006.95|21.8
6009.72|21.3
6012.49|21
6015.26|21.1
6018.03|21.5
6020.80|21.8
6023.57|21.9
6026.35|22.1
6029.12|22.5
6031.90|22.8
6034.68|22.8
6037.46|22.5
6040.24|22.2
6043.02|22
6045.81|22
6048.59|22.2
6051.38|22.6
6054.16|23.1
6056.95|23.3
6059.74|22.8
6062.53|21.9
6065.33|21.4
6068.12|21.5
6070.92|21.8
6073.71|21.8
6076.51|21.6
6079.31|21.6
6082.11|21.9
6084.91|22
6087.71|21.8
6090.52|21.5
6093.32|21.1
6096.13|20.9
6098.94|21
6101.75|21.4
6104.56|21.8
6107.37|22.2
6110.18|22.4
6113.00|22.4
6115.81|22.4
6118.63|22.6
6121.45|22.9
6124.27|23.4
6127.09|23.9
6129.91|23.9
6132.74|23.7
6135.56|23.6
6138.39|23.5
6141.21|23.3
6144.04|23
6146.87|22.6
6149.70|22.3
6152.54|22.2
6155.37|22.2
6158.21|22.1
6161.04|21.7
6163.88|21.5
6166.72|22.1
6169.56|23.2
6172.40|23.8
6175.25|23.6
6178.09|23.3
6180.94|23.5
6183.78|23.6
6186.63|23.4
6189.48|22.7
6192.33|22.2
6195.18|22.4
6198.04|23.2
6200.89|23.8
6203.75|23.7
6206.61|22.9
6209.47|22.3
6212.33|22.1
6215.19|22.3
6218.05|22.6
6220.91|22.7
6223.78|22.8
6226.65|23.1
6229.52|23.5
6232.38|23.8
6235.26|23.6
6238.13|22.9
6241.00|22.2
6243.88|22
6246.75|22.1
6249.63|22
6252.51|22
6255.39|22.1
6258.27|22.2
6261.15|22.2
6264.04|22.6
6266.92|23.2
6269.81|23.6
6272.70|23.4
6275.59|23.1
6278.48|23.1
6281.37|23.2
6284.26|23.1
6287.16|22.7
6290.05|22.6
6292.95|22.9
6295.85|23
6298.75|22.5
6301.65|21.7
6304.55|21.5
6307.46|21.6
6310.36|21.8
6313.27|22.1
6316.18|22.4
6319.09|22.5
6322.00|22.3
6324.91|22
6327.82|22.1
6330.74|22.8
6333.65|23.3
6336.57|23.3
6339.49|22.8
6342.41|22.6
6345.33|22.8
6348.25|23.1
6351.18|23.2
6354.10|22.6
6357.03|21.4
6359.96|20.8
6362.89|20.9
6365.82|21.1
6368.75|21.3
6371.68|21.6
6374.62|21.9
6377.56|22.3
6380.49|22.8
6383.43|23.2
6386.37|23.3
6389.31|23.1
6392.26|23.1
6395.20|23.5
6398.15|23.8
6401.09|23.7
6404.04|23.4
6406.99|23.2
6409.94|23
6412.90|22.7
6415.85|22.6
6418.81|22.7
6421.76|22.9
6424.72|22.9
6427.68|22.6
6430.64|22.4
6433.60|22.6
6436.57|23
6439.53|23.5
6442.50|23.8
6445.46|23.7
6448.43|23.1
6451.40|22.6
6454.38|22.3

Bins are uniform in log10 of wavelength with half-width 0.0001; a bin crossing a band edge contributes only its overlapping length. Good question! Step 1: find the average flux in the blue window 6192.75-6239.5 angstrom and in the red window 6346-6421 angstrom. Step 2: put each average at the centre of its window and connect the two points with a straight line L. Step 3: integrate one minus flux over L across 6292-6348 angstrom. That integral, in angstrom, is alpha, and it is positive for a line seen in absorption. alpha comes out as 0.7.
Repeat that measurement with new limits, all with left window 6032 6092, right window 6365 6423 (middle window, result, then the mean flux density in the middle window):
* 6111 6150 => -1.51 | 23.1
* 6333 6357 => -0.18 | 22.9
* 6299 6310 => 0.43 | 21.7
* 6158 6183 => -0.53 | 22.8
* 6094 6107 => 0.50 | 21.3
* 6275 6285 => -0.25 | 23.1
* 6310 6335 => 0.28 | 22.4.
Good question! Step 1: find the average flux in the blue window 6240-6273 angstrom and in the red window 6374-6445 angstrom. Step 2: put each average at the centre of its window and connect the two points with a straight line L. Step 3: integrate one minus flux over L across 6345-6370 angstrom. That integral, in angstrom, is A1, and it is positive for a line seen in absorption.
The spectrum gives 1.04 angstrom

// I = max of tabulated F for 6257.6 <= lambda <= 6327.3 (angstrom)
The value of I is 23.6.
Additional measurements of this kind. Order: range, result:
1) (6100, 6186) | 23.9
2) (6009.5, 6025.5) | 21.9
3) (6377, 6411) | 23.8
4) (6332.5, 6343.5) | 23.3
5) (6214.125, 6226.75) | 23.1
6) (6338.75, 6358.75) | 23.2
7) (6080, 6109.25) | 22.2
